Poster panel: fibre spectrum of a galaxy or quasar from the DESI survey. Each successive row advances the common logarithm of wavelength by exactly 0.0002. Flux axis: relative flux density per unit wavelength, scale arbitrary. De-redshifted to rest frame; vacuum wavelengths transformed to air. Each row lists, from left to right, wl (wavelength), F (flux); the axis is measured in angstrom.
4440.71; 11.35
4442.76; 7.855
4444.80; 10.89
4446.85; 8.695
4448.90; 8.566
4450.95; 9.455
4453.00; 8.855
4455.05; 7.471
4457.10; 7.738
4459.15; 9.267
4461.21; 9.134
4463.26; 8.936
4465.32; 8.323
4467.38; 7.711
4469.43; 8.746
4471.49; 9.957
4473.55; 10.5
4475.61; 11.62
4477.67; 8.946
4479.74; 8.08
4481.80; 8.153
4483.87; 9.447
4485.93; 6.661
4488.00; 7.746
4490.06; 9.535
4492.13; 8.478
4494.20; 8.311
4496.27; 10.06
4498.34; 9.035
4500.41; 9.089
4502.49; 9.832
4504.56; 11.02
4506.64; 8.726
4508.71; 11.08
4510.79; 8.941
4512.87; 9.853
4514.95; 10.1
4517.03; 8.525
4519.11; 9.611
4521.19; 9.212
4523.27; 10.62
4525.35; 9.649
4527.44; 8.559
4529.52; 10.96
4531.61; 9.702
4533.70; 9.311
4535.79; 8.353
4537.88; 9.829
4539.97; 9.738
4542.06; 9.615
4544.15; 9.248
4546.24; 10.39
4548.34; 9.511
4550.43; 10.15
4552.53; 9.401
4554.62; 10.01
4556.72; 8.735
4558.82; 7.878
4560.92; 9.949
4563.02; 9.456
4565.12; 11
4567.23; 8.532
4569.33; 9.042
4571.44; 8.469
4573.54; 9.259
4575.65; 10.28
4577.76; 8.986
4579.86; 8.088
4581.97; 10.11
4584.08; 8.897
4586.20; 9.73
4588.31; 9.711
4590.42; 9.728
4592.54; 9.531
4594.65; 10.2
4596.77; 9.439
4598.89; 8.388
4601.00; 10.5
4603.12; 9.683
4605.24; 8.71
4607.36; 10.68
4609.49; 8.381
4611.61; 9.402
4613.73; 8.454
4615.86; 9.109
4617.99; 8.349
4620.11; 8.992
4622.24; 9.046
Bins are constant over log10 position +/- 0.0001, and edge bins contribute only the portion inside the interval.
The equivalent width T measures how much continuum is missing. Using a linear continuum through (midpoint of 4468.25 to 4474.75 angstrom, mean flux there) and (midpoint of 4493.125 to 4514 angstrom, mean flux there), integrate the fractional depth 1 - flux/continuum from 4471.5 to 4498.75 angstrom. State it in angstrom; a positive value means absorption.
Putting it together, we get 1.9 angstrom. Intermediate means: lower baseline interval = 9.74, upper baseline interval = 9.59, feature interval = 9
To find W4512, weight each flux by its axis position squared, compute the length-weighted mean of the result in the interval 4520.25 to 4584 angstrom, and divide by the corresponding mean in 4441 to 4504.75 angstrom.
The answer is 1.09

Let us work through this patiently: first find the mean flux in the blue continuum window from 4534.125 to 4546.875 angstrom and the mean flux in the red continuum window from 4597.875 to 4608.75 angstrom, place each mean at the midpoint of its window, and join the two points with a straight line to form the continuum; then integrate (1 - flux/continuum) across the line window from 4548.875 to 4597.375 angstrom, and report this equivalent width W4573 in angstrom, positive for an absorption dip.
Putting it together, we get 0.6 angstrom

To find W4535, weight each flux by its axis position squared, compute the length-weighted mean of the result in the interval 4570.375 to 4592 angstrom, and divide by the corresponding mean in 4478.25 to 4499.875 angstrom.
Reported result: 1.1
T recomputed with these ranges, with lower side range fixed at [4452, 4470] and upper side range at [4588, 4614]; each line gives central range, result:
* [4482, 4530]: -2.86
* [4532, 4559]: -1.14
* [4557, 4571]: -0.06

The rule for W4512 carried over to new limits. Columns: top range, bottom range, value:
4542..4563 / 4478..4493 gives 1.17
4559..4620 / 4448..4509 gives 1.09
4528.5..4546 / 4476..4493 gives 1.16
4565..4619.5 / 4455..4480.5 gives 1.09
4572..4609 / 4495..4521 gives 1.02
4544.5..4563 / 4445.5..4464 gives 1.14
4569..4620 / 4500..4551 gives 0.99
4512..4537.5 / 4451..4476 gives 1.09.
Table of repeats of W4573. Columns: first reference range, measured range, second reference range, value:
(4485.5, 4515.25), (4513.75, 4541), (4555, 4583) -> -0.9 angstrom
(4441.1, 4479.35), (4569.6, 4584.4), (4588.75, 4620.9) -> 0.2 angstrom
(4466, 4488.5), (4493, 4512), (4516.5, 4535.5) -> -0.7 angstrom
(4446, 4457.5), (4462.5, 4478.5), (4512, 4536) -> -1.0 angstrom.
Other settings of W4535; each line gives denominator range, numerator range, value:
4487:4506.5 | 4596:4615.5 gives 1.06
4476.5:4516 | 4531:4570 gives 1.06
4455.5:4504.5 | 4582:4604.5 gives 1.13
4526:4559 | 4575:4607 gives 1.02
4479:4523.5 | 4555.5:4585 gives 1.03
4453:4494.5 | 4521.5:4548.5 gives 1.13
